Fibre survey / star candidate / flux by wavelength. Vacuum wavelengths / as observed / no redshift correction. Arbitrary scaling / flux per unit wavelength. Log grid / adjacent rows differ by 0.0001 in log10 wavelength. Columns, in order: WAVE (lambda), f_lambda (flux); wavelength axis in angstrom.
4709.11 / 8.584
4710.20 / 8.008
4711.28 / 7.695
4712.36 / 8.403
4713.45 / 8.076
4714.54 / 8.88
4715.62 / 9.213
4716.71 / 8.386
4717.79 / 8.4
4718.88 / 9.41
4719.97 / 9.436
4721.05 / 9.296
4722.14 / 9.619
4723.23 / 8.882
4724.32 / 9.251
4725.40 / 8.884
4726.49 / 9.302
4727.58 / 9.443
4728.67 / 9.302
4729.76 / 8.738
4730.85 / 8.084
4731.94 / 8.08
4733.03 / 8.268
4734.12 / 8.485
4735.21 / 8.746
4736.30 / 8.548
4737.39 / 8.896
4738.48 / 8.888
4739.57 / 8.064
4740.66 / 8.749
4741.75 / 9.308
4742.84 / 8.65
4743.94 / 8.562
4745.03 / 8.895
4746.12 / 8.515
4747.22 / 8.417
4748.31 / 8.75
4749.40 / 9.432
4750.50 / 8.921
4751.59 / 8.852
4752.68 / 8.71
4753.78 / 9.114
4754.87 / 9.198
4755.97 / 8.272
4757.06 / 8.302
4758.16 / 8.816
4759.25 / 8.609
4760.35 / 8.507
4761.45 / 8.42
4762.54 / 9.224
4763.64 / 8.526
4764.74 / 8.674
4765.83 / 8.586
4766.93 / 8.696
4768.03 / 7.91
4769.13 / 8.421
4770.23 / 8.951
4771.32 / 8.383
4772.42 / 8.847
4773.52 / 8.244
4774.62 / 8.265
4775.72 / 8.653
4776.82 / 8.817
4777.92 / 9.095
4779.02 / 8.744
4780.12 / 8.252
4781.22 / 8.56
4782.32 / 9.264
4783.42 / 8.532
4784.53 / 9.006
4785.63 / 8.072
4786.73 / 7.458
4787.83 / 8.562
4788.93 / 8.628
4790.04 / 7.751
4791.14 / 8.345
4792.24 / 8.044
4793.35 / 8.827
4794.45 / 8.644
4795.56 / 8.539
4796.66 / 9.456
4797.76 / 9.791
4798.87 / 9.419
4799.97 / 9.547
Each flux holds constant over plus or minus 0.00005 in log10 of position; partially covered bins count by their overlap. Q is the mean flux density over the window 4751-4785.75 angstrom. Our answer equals 8.65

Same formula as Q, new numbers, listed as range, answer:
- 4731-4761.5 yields 8.67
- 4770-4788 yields 8.57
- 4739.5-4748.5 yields 8.68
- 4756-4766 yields 8.62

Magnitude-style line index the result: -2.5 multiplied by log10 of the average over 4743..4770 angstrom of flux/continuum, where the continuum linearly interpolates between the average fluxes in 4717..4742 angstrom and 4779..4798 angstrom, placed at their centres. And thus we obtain 0.01 mag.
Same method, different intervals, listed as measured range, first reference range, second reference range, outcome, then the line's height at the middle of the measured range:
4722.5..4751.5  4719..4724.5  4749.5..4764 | 0.03 mag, 9.06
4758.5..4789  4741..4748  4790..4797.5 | 0.01 mag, 8.66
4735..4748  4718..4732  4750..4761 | 0.02 mag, 8.88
